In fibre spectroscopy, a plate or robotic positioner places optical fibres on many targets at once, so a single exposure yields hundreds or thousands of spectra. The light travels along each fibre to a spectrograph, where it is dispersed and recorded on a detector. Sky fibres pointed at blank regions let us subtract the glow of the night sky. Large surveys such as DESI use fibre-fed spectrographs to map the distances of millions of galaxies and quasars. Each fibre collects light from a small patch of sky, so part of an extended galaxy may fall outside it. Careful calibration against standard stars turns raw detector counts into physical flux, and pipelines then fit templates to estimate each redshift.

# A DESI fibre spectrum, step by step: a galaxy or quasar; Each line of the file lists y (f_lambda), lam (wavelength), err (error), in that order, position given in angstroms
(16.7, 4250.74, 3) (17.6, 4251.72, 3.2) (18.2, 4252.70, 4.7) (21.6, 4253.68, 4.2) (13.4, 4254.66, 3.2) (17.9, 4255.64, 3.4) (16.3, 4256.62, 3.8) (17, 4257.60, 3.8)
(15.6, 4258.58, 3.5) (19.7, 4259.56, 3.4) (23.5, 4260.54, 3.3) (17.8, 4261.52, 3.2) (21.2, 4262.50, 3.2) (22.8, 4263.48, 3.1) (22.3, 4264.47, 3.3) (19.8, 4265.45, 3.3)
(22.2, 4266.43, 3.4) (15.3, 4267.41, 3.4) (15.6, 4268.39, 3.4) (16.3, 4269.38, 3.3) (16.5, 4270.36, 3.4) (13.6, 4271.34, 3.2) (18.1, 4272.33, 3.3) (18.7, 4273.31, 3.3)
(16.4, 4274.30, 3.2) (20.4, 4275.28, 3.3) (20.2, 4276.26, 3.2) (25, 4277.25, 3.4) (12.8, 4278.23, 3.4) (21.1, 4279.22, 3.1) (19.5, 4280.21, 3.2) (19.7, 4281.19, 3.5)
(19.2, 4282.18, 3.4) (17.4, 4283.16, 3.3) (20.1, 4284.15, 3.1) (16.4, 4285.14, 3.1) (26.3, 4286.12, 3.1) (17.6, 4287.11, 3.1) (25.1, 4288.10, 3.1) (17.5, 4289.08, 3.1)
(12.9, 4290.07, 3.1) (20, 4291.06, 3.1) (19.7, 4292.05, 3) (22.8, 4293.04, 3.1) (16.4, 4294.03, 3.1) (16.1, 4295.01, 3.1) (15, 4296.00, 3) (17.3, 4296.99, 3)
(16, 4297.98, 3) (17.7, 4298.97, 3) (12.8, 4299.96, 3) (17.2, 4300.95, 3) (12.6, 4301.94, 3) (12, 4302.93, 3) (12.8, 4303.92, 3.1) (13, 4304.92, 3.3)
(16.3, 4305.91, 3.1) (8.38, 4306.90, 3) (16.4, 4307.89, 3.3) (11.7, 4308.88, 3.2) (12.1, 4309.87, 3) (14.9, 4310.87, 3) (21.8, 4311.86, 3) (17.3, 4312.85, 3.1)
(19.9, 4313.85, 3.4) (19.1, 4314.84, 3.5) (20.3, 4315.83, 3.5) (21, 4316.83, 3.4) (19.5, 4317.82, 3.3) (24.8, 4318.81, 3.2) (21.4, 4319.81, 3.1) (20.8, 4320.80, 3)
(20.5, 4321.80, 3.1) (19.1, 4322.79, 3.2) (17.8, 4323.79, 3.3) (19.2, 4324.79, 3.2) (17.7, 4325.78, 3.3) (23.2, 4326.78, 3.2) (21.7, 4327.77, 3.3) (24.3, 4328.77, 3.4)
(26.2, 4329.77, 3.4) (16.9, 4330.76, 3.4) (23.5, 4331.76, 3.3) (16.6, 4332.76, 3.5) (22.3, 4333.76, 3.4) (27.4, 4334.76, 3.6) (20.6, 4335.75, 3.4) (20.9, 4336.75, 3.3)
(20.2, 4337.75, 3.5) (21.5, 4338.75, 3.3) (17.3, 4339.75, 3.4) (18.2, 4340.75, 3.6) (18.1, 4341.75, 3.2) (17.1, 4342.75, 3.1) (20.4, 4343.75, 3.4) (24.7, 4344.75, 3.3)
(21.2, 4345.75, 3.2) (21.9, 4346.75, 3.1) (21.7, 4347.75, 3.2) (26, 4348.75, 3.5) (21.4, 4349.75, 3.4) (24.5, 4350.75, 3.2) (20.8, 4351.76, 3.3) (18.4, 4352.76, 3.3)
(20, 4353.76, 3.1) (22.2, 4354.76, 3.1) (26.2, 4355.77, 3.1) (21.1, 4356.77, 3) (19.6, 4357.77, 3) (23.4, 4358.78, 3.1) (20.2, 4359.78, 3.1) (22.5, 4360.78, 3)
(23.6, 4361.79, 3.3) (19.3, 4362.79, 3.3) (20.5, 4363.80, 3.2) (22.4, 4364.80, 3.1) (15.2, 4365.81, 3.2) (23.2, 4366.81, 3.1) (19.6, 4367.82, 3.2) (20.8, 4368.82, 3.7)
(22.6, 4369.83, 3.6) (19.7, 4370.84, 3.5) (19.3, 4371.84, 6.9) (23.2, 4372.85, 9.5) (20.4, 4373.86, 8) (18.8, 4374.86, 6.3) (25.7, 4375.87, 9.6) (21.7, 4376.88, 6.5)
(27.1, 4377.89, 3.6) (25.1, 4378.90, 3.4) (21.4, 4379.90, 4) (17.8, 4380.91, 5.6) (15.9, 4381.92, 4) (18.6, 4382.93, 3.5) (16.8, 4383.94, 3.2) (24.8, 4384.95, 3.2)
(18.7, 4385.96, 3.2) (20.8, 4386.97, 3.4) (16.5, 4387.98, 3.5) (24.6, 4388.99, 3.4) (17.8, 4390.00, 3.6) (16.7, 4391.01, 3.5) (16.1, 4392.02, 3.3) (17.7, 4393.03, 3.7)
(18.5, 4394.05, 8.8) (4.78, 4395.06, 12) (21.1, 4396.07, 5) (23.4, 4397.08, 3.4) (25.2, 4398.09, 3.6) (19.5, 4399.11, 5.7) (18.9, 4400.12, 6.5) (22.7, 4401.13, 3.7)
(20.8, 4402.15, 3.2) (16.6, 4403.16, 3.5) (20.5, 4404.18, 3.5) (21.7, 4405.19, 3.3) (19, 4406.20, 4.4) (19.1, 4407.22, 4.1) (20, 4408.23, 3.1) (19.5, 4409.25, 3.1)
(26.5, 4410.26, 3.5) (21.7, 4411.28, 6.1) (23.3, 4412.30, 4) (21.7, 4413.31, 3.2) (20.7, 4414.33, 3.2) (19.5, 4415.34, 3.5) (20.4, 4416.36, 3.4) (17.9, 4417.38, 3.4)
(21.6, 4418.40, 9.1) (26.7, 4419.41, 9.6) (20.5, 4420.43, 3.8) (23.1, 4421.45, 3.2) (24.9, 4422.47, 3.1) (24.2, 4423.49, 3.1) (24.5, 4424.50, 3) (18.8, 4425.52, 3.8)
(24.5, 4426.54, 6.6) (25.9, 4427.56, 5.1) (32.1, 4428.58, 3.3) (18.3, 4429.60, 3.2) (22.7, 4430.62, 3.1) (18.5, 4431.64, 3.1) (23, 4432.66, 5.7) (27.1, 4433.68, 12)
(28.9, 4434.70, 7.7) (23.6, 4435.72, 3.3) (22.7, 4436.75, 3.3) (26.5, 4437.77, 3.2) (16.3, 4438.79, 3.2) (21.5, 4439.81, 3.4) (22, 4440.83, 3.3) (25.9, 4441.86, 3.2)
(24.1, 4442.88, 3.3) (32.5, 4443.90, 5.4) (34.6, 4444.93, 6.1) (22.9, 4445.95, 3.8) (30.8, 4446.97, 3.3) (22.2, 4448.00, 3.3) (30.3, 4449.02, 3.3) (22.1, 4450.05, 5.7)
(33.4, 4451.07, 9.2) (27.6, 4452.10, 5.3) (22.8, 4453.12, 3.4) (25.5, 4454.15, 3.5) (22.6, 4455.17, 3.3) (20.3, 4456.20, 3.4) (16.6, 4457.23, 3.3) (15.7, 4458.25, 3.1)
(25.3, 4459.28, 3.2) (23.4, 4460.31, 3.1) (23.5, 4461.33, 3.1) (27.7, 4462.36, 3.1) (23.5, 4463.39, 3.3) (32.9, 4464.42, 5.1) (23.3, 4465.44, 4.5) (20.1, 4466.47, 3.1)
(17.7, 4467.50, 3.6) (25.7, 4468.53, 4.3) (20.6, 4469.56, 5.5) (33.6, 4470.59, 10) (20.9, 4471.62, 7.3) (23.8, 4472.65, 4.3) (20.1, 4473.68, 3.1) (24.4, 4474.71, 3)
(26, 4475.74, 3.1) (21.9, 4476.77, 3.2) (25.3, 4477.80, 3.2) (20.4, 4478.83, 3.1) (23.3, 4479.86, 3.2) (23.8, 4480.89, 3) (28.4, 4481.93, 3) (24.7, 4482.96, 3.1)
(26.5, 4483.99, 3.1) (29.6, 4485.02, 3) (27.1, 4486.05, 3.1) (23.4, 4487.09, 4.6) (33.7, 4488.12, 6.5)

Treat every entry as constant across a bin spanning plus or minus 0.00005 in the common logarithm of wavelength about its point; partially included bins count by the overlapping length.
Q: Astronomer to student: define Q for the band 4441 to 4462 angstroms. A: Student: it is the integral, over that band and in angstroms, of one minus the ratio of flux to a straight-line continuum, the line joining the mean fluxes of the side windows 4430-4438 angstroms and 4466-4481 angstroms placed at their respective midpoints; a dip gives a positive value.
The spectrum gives -1.3 angstroms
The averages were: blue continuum 24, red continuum 23.2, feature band 25.1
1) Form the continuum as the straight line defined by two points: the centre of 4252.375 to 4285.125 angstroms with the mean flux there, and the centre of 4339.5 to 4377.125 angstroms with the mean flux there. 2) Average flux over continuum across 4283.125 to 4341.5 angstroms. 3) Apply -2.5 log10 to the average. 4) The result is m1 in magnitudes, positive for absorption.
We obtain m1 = 0.07 mag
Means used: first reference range 18.6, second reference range 21.2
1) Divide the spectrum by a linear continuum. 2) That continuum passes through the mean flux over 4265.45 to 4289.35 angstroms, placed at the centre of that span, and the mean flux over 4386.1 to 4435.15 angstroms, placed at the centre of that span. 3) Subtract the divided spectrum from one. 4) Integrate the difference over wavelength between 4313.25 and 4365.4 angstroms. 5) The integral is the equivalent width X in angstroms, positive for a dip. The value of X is -3.1 angstroms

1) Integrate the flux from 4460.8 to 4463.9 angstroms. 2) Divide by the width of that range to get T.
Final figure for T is 24.9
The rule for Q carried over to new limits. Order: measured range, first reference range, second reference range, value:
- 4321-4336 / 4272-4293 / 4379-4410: -1.4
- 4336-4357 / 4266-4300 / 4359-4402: -1.7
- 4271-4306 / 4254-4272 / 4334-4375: 2.4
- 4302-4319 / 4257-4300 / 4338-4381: 3.0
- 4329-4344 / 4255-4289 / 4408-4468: 0.2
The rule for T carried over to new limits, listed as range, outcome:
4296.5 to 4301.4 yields 16.2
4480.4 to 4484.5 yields 25.8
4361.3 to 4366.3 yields 20.2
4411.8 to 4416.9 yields 21.1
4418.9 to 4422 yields 23.5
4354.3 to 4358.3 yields 22.2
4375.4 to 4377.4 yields 23.6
